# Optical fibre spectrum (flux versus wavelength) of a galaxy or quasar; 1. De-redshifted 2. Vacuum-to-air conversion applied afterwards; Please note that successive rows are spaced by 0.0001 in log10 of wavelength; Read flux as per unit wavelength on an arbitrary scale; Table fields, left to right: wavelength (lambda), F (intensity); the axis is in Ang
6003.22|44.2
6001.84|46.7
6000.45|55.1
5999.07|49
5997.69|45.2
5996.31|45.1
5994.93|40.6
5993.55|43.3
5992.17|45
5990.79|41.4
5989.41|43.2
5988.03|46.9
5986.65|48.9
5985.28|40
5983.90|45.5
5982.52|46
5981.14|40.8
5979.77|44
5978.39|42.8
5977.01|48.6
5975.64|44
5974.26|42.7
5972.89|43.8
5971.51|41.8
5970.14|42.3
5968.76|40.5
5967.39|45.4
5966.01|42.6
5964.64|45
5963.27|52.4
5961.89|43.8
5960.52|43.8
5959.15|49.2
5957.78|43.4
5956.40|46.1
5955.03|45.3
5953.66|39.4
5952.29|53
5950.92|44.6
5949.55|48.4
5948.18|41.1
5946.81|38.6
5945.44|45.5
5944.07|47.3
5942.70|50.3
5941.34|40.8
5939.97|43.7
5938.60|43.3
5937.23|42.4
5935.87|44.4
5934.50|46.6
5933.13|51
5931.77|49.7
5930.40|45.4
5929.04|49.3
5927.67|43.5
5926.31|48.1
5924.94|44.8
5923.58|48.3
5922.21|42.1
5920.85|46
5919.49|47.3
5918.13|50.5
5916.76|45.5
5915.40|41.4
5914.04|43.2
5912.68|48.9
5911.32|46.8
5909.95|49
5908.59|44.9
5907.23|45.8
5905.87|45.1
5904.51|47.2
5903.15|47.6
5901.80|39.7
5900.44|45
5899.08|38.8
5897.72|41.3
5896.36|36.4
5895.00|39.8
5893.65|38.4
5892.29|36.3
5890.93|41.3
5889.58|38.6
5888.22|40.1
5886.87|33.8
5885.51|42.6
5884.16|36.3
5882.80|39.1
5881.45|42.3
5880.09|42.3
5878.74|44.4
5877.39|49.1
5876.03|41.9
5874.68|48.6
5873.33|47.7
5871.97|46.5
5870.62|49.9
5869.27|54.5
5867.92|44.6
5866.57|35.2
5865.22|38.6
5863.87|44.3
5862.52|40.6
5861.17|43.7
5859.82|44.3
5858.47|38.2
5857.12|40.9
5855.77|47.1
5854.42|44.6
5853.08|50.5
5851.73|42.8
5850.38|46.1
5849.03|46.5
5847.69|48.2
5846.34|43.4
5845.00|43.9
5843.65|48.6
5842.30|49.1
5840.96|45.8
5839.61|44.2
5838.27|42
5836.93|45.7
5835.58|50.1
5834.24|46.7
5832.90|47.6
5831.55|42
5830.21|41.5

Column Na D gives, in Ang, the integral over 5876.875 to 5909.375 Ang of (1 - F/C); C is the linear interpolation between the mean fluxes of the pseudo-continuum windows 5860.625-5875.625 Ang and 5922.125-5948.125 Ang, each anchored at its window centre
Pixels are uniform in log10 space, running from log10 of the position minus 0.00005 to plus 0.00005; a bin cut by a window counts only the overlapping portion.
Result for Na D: 2.6 Ang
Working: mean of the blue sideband 44.9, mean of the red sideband 45.5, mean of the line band 41.5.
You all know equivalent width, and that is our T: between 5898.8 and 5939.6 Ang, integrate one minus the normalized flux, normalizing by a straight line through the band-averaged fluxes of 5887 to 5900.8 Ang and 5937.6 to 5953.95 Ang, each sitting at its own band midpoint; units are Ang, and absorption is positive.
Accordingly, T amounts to -3.8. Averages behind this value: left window 39.2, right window 44.7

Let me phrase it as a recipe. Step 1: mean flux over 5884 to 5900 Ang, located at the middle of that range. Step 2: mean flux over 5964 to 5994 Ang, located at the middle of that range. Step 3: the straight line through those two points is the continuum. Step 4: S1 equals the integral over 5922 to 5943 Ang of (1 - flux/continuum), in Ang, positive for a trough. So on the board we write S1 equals -2.4 Ang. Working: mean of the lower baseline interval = 38.8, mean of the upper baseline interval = 43.8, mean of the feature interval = 45.9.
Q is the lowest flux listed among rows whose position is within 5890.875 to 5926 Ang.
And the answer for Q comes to 36.3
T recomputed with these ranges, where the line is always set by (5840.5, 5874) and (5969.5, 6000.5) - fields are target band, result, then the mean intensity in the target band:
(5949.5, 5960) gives -0.3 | 46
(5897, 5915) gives 0.0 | 44.8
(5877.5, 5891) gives 1.3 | 40.4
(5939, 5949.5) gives 0.1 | 44.2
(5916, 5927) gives -0.4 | 46.5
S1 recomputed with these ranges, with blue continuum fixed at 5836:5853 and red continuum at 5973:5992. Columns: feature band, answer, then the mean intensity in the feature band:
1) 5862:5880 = 0.2 Ang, 45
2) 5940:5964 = -0.5 Ang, 45.4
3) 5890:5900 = 1.4 Ang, 39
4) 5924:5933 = -0.5 Ang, 47.1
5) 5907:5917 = -0.2 Ang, 45.7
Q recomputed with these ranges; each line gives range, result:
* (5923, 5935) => 43.5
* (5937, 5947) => 38.6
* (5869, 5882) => 41.9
